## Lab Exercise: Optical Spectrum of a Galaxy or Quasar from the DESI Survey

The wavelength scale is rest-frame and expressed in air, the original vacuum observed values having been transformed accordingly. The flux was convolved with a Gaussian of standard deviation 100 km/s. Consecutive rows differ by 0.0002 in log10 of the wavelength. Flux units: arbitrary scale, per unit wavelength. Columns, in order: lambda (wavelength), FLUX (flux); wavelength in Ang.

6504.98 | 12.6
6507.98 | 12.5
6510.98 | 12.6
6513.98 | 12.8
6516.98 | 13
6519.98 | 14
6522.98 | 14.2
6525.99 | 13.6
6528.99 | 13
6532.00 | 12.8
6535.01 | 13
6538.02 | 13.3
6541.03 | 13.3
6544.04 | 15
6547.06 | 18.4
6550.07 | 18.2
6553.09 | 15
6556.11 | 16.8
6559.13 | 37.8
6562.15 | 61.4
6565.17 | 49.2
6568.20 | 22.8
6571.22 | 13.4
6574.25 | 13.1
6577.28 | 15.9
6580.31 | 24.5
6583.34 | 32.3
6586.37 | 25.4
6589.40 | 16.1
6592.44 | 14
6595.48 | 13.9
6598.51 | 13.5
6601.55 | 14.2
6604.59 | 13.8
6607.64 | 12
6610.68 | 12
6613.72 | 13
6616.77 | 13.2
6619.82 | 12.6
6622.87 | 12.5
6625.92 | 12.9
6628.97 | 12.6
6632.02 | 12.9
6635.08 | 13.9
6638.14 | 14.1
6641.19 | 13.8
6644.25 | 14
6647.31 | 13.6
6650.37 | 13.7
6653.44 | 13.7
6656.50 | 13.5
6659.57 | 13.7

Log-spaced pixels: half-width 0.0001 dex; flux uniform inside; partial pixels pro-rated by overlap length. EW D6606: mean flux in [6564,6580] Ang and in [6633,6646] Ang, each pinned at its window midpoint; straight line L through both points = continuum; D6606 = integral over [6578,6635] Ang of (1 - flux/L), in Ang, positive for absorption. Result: 8.4 Ang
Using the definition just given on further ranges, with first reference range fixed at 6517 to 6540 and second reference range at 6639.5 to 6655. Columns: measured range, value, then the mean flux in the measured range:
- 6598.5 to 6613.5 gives 0.6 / 13.1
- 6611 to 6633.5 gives 1.5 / 12.8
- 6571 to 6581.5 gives -2.6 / 16.9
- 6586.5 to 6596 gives -1.9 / 16.3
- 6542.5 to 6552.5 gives -2.6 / 17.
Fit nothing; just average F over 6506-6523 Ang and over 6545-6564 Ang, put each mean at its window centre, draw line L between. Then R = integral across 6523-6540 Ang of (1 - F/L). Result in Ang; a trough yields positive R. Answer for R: 5.3 Ang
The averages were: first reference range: 13.1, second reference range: 28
